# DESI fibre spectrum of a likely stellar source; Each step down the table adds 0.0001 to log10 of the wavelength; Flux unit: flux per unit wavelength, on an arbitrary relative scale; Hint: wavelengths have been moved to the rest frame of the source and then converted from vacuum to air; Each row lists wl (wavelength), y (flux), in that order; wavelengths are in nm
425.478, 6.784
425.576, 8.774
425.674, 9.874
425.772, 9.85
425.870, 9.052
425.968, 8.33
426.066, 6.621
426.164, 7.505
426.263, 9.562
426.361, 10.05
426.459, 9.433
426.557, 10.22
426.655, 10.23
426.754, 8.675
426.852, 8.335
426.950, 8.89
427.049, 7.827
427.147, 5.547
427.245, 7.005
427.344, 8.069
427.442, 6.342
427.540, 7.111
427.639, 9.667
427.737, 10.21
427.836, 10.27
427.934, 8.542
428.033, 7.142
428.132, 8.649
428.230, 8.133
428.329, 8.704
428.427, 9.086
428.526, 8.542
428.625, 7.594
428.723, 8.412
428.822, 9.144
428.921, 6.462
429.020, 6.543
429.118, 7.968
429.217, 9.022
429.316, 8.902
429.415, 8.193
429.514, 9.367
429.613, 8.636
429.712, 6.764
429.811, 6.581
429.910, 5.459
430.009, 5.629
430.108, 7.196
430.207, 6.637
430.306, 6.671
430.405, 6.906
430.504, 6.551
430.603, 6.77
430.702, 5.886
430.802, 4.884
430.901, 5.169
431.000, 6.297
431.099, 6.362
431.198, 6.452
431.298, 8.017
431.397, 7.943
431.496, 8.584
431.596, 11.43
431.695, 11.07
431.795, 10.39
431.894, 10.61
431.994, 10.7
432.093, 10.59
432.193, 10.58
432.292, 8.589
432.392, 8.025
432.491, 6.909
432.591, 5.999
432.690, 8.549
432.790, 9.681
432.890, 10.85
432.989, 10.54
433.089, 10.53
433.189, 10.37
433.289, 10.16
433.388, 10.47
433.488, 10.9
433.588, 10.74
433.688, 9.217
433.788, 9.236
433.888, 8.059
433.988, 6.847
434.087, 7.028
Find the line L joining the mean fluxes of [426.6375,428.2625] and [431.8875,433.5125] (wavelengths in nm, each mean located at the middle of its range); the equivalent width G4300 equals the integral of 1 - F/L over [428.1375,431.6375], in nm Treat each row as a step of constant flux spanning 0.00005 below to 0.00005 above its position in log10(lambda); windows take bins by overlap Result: 0.55 nm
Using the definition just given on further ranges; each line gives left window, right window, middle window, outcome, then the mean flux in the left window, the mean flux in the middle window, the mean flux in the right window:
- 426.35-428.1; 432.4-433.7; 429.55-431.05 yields 0.436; 8.5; 6.43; 9.57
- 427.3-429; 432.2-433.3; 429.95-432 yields 0.298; 8.33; 7.55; 9.13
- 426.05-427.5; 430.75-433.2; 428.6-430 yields 0.130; 8.32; 7.73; 8.74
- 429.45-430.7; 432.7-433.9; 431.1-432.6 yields -0.073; 6.91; 9.05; 10.1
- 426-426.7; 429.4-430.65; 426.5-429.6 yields -0.105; 9.07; 8.35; 7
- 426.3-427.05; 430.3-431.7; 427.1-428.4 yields 0.092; 9.3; 8.13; 7.17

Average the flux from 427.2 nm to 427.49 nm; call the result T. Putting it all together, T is 7.14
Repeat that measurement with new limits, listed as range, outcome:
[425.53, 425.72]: 9.32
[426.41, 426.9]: 9.38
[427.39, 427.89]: 8.73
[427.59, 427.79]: 9.94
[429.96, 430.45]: 6.61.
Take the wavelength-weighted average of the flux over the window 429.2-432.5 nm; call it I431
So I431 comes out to 7.88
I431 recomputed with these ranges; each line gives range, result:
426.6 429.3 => 8.24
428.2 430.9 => 7.38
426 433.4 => 8.28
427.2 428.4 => 8.34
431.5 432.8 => 9.43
